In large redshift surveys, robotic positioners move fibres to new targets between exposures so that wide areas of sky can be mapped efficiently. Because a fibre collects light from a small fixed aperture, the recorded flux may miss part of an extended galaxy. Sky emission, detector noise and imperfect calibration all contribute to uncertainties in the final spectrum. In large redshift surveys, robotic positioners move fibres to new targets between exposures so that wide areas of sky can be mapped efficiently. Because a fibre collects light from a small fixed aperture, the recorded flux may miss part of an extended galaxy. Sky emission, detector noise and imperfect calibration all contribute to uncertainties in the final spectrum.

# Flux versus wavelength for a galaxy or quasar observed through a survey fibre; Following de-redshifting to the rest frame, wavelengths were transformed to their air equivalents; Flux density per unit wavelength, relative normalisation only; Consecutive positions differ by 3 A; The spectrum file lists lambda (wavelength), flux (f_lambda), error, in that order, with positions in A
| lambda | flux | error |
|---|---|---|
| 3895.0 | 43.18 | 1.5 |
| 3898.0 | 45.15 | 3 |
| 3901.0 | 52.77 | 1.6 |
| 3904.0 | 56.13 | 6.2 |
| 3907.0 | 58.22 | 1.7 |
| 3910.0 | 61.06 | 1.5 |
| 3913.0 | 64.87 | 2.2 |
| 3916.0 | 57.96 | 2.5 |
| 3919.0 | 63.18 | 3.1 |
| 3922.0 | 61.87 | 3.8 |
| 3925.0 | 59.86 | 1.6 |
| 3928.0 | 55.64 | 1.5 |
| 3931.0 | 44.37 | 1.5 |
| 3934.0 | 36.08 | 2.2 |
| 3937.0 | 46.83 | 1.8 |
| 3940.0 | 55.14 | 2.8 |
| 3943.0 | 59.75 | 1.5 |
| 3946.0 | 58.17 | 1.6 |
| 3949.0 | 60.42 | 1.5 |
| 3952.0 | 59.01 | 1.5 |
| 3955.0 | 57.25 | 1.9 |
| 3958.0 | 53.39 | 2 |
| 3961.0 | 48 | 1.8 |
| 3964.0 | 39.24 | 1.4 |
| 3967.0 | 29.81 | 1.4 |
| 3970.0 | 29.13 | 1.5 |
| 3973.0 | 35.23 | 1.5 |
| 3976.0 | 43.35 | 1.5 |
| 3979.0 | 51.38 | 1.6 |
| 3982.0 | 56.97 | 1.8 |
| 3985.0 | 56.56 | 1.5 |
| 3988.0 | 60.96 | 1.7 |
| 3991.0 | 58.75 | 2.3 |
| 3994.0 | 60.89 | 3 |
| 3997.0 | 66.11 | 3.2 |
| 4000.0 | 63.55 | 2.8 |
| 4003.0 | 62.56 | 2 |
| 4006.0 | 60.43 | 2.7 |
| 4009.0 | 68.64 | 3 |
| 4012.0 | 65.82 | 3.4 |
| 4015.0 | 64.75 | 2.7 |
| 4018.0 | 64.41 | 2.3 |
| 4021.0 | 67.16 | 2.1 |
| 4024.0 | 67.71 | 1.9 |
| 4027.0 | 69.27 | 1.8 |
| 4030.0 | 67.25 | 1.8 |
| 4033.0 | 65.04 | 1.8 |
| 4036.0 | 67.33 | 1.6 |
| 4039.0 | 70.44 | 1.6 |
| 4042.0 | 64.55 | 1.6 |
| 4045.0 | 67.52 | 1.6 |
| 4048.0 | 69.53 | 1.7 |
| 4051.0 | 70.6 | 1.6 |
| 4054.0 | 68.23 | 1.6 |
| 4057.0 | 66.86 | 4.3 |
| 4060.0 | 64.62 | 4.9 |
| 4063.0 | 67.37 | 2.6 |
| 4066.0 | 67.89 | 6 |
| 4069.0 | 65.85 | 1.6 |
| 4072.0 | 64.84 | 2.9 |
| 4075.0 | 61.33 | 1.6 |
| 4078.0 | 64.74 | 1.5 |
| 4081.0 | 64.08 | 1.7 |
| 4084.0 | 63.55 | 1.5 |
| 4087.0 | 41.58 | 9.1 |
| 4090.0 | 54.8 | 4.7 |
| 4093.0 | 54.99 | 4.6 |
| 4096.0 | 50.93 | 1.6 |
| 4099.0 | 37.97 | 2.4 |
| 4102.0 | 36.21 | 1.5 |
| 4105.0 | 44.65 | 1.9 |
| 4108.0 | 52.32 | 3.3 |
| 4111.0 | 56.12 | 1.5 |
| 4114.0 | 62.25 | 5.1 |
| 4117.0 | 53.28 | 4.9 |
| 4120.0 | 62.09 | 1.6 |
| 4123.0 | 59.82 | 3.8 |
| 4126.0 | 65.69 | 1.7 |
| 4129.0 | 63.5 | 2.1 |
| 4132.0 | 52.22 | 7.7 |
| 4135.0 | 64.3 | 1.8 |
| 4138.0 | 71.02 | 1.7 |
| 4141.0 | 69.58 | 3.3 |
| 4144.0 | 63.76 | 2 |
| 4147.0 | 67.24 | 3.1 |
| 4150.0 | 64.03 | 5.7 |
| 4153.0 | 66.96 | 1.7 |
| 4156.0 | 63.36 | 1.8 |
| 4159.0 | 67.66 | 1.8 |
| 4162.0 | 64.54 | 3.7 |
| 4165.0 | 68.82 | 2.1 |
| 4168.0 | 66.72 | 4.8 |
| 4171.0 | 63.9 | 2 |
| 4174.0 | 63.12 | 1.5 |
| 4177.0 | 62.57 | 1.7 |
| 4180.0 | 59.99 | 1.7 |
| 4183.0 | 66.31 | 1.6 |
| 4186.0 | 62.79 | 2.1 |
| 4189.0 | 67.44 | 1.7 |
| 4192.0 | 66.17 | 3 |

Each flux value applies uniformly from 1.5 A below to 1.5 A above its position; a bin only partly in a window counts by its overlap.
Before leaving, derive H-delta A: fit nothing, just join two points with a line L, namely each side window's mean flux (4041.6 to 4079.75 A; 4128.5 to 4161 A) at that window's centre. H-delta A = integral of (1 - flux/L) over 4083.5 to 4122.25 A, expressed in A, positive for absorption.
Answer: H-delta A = 8.40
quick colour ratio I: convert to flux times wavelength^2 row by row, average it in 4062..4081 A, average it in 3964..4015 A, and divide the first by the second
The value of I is 1.25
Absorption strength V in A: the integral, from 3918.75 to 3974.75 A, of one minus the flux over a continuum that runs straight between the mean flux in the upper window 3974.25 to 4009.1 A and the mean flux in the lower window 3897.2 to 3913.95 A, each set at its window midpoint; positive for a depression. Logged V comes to 7.5 A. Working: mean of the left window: 56.6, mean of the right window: 58.6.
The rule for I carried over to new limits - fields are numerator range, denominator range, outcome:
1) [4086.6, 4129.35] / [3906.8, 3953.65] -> 1.03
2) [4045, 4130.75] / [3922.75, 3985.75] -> 1.28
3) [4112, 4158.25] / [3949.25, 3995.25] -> 1.38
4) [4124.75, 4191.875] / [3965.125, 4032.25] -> 1.21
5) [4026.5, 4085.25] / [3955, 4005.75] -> 1.34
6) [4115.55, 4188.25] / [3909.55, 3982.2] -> 1.38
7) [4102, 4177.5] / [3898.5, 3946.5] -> 1.24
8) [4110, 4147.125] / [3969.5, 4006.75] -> 1.22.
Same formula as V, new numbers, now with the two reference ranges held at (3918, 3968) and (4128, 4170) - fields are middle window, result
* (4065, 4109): 4.5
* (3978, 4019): -4.2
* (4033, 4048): -2.3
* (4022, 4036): -2.3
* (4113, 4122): 0.6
